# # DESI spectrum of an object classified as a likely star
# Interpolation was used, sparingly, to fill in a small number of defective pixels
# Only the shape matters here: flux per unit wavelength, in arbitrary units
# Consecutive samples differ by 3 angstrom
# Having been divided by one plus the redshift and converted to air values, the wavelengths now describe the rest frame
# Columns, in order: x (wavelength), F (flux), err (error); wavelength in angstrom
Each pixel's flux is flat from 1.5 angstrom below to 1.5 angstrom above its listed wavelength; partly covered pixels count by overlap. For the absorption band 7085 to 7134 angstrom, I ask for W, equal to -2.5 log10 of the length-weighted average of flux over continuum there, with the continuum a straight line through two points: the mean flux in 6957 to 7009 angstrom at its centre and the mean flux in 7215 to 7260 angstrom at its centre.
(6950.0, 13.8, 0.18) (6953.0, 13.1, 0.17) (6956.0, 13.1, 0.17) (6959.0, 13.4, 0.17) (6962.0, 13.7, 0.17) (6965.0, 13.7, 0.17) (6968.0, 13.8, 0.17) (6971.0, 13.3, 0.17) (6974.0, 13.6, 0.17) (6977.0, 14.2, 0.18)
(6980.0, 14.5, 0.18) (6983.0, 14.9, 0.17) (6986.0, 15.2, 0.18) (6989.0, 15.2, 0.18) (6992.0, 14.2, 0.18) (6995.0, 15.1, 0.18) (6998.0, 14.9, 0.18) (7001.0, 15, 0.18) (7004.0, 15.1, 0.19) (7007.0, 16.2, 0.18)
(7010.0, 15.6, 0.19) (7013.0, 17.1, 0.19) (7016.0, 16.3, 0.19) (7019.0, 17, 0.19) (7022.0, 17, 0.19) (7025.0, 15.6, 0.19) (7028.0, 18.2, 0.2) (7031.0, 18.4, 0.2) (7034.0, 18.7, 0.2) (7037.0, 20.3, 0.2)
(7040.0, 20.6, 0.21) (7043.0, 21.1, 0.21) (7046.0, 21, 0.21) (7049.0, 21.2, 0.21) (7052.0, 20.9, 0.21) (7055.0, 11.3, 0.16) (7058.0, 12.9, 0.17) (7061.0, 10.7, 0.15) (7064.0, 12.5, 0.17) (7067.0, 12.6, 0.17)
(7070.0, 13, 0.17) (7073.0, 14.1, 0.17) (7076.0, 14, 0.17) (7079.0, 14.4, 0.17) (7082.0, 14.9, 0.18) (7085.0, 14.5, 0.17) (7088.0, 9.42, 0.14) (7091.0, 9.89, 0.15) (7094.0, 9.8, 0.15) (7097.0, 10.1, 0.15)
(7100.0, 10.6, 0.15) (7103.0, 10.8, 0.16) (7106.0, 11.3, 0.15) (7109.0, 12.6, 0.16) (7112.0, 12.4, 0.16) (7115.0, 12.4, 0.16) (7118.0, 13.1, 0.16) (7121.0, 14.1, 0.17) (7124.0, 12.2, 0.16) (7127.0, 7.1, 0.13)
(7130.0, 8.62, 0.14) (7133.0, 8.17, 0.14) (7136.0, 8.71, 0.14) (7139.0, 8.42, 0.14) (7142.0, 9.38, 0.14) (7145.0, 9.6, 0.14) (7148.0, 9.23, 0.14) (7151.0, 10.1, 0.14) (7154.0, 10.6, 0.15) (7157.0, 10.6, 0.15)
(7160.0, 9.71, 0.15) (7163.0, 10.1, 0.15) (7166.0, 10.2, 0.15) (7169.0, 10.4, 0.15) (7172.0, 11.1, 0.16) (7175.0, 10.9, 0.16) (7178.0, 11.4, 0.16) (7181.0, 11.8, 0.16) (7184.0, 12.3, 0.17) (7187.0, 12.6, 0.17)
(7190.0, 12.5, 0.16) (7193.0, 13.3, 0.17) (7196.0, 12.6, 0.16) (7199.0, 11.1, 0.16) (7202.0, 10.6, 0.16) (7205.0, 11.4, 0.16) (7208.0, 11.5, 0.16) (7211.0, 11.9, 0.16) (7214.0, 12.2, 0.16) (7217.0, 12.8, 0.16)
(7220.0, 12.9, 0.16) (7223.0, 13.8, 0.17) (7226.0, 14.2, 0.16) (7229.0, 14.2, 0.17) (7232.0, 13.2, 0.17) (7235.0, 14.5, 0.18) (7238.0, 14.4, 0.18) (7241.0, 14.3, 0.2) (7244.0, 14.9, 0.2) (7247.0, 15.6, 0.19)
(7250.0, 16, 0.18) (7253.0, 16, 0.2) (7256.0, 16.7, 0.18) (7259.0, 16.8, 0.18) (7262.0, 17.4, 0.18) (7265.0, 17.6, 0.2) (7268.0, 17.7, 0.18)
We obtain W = 0.311 mag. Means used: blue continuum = 14.5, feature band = 10.9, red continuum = 14.6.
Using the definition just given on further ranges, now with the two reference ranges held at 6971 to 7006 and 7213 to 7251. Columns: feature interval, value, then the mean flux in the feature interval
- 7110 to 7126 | 0.14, 12.7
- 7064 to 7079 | 0.08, 13.4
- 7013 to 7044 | -0.24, 18.2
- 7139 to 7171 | 0.39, 9.94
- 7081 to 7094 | 0.22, 11.8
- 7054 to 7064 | 0.23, 11.8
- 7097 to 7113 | 0.25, 11.4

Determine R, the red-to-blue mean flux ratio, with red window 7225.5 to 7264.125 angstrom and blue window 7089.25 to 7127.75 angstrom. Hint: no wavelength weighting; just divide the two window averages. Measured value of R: 1.4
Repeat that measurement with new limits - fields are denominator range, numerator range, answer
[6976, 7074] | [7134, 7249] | 0.73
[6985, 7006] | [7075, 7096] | 0.82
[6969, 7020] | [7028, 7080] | 1.09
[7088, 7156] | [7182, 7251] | 1.26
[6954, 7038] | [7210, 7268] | 0.96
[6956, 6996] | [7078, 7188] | 0.77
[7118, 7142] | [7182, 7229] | 1.27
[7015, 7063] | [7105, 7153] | 0.60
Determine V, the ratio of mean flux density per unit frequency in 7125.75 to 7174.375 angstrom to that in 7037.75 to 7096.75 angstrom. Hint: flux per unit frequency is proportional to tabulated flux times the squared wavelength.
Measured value 0.7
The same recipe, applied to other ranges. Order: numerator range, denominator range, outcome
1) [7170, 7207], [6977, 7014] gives 0.82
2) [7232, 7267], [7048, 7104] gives 1.27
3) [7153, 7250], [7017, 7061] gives 0.72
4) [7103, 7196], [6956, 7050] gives 0.70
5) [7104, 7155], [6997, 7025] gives 0.68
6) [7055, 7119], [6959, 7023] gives 0.83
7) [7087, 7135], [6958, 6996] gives 0.79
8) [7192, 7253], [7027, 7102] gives 0.93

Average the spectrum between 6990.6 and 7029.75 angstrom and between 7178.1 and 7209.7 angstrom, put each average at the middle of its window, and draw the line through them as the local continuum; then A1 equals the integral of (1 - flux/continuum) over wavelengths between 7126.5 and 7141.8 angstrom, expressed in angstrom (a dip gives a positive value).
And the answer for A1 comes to 5.6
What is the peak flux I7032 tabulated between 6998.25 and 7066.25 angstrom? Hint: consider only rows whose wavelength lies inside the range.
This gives 21.2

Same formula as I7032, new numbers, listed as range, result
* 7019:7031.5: 18.4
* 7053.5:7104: 14.9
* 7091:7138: 14.1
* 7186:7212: 13.3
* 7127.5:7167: 10.6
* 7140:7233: 14.2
